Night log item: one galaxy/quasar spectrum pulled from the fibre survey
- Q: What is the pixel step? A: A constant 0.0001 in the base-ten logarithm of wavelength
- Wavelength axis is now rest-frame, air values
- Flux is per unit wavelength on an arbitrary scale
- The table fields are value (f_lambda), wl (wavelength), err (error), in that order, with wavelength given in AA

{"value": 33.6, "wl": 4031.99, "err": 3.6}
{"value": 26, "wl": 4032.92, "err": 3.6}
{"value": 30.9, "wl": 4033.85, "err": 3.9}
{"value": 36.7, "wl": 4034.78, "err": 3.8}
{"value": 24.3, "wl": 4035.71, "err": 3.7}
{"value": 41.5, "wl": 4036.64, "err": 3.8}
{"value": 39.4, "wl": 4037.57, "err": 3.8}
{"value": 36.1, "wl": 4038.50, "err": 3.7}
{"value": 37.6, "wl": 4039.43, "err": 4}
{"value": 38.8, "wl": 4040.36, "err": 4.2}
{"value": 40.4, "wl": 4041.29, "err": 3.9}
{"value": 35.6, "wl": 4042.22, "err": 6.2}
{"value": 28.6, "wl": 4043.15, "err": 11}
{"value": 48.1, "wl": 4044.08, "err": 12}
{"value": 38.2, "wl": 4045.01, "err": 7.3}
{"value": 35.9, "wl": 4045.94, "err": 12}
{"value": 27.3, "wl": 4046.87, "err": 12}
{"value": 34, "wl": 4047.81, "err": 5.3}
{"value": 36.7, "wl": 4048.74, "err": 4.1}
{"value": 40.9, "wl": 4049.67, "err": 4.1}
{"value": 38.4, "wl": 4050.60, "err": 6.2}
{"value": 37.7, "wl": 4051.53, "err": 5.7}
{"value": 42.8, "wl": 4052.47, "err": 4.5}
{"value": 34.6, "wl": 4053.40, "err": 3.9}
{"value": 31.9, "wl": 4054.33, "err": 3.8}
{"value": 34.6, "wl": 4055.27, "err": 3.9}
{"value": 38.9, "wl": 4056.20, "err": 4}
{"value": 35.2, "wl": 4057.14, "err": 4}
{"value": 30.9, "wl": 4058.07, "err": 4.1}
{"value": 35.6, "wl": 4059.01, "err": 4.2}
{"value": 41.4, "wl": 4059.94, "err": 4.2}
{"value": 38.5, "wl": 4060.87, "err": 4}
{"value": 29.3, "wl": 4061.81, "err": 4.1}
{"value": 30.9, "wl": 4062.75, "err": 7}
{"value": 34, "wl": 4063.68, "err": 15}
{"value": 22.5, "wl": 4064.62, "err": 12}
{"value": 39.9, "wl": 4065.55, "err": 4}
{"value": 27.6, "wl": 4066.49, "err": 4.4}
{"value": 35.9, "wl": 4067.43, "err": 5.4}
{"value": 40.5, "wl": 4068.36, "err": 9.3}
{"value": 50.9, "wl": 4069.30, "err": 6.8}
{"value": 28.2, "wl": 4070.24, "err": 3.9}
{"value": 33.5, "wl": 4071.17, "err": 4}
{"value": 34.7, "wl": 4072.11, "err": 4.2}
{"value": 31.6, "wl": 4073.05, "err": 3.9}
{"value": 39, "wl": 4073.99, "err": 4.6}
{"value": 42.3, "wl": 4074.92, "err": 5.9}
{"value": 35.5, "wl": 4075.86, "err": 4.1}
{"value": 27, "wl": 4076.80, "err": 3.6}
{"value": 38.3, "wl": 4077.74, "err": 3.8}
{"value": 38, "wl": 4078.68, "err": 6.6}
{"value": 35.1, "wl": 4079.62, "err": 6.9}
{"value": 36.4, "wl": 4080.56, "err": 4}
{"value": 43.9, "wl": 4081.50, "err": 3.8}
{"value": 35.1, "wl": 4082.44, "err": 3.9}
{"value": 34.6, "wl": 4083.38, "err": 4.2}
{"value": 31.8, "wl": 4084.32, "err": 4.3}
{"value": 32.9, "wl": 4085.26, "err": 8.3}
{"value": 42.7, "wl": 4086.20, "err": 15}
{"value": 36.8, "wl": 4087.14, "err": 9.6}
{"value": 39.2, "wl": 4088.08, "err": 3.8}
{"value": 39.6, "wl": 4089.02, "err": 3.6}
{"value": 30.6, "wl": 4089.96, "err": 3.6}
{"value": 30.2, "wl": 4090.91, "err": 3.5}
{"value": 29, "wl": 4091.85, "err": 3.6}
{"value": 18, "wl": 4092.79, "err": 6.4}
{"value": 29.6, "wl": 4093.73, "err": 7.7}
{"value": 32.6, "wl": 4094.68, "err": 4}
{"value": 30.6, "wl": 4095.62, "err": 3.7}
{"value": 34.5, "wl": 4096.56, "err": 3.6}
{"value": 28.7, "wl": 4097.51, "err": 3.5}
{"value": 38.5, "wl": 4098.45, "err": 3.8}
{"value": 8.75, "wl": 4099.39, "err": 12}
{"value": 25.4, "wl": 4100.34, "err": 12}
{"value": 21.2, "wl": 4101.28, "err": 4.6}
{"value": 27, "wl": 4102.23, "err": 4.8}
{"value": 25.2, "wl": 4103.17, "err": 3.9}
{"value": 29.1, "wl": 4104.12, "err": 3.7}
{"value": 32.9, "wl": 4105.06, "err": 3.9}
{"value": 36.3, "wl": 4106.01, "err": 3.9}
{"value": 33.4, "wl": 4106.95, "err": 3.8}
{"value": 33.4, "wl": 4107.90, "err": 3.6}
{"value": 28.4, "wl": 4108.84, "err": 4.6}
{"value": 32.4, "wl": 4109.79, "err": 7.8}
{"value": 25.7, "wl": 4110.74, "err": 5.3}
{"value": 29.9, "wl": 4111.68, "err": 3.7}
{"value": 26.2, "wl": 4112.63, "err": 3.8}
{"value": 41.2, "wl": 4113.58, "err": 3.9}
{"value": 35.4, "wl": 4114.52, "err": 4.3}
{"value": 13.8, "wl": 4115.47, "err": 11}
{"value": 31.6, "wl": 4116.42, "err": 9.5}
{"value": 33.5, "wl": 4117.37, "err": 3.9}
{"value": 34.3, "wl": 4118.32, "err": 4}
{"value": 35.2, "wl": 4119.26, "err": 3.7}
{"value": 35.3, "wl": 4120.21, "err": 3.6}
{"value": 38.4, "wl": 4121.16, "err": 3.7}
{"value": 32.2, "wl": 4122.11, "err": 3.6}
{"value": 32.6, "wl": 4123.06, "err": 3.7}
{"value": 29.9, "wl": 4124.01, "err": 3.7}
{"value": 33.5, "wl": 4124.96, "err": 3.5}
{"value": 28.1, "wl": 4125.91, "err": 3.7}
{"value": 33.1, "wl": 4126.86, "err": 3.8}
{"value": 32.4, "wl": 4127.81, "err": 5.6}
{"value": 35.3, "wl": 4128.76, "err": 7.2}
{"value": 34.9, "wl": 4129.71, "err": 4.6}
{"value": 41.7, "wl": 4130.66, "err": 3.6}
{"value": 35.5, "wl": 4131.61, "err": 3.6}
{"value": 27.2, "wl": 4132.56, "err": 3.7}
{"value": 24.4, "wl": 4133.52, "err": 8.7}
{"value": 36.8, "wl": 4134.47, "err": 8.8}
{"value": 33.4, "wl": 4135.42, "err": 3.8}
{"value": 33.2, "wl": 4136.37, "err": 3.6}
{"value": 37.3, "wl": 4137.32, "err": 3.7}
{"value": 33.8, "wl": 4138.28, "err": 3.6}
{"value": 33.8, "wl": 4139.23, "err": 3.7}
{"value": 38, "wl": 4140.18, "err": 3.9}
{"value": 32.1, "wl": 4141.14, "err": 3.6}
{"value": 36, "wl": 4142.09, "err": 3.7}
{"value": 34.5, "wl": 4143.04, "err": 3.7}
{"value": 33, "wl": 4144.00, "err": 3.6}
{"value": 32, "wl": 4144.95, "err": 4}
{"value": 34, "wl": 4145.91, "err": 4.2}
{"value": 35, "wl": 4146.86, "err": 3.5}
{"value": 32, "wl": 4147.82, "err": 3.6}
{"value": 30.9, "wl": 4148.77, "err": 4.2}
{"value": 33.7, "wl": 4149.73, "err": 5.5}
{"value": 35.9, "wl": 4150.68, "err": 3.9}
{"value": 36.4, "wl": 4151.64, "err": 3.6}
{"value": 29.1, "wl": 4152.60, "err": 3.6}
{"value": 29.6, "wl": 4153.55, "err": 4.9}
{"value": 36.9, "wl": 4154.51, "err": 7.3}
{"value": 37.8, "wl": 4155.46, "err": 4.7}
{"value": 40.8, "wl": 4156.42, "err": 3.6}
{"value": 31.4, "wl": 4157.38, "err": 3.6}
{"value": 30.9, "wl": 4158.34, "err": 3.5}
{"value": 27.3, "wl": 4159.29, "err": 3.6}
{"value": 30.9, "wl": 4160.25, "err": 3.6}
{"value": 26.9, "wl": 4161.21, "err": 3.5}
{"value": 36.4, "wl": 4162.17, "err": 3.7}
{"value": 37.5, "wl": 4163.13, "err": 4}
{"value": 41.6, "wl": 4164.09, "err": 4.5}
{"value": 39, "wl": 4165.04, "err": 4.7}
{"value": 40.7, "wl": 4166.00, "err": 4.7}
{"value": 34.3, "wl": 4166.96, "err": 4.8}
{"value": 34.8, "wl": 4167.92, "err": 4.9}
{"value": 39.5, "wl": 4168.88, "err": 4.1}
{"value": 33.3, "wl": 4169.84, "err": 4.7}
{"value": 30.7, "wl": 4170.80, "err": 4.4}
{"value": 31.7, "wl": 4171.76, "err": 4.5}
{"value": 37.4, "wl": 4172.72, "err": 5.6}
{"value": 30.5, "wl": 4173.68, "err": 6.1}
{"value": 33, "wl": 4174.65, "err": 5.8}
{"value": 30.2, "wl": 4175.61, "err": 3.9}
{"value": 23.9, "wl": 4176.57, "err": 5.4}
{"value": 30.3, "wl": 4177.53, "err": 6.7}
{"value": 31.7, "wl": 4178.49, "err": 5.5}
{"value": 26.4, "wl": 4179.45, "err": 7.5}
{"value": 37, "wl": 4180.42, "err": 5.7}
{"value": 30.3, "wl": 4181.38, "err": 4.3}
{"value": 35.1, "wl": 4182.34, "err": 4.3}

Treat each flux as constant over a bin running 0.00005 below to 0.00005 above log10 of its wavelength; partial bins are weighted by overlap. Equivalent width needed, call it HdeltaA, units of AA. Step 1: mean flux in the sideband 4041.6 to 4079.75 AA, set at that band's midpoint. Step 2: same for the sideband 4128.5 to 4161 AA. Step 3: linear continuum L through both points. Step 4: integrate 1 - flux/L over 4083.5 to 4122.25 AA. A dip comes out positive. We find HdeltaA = 4.03 AA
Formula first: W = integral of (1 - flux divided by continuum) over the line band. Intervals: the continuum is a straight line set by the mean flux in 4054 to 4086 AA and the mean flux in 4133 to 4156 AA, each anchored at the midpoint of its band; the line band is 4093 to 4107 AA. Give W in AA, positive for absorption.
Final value 2.5 AA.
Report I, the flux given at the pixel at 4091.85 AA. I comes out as 29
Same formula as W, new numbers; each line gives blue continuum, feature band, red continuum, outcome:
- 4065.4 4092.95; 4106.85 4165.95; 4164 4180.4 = 1.6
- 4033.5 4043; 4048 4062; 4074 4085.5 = -0.2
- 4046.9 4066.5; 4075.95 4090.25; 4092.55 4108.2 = -2.3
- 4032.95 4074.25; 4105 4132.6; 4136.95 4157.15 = 1.7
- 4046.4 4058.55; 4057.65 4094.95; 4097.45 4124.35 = -1.3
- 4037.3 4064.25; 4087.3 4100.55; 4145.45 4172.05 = 2.1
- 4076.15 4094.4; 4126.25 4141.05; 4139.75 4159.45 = 0.0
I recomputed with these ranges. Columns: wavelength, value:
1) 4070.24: 28.2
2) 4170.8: 30.7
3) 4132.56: 27.2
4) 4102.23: 27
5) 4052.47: 42.8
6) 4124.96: 33.5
